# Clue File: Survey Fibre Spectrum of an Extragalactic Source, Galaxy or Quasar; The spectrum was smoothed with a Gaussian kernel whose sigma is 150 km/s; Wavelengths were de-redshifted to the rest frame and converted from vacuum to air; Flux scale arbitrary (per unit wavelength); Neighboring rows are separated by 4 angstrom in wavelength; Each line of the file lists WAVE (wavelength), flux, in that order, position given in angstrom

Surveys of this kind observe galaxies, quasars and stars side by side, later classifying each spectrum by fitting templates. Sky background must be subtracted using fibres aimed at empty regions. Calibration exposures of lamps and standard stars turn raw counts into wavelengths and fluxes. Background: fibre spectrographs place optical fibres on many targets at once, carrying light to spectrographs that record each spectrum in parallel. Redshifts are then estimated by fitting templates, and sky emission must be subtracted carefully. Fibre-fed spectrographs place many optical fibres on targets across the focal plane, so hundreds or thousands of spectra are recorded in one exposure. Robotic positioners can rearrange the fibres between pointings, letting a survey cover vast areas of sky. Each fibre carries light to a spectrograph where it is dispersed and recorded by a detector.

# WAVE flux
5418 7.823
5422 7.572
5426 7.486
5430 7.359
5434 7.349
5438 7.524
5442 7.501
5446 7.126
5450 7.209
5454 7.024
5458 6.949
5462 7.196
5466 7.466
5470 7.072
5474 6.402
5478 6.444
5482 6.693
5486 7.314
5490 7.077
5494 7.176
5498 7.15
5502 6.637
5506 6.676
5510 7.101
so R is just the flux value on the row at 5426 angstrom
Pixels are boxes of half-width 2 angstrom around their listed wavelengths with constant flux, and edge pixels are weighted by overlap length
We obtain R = 7.486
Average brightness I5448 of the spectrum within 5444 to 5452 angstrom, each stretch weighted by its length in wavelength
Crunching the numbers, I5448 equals 7.17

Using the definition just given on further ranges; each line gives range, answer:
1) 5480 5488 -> 7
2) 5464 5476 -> 6.98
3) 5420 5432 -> 7.47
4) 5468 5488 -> 6.78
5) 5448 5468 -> 7.17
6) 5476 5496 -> 6.94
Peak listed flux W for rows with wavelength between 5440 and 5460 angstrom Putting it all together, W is 7.501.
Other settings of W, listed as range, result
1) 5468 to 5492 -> 7.314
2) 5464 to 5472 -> 7.466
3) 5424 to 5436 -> 7.486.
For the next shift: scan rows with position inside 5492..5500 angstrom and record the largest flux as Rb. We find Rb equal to 7.176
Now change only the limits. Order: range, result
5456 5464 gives 7.196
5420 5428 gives 7.572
